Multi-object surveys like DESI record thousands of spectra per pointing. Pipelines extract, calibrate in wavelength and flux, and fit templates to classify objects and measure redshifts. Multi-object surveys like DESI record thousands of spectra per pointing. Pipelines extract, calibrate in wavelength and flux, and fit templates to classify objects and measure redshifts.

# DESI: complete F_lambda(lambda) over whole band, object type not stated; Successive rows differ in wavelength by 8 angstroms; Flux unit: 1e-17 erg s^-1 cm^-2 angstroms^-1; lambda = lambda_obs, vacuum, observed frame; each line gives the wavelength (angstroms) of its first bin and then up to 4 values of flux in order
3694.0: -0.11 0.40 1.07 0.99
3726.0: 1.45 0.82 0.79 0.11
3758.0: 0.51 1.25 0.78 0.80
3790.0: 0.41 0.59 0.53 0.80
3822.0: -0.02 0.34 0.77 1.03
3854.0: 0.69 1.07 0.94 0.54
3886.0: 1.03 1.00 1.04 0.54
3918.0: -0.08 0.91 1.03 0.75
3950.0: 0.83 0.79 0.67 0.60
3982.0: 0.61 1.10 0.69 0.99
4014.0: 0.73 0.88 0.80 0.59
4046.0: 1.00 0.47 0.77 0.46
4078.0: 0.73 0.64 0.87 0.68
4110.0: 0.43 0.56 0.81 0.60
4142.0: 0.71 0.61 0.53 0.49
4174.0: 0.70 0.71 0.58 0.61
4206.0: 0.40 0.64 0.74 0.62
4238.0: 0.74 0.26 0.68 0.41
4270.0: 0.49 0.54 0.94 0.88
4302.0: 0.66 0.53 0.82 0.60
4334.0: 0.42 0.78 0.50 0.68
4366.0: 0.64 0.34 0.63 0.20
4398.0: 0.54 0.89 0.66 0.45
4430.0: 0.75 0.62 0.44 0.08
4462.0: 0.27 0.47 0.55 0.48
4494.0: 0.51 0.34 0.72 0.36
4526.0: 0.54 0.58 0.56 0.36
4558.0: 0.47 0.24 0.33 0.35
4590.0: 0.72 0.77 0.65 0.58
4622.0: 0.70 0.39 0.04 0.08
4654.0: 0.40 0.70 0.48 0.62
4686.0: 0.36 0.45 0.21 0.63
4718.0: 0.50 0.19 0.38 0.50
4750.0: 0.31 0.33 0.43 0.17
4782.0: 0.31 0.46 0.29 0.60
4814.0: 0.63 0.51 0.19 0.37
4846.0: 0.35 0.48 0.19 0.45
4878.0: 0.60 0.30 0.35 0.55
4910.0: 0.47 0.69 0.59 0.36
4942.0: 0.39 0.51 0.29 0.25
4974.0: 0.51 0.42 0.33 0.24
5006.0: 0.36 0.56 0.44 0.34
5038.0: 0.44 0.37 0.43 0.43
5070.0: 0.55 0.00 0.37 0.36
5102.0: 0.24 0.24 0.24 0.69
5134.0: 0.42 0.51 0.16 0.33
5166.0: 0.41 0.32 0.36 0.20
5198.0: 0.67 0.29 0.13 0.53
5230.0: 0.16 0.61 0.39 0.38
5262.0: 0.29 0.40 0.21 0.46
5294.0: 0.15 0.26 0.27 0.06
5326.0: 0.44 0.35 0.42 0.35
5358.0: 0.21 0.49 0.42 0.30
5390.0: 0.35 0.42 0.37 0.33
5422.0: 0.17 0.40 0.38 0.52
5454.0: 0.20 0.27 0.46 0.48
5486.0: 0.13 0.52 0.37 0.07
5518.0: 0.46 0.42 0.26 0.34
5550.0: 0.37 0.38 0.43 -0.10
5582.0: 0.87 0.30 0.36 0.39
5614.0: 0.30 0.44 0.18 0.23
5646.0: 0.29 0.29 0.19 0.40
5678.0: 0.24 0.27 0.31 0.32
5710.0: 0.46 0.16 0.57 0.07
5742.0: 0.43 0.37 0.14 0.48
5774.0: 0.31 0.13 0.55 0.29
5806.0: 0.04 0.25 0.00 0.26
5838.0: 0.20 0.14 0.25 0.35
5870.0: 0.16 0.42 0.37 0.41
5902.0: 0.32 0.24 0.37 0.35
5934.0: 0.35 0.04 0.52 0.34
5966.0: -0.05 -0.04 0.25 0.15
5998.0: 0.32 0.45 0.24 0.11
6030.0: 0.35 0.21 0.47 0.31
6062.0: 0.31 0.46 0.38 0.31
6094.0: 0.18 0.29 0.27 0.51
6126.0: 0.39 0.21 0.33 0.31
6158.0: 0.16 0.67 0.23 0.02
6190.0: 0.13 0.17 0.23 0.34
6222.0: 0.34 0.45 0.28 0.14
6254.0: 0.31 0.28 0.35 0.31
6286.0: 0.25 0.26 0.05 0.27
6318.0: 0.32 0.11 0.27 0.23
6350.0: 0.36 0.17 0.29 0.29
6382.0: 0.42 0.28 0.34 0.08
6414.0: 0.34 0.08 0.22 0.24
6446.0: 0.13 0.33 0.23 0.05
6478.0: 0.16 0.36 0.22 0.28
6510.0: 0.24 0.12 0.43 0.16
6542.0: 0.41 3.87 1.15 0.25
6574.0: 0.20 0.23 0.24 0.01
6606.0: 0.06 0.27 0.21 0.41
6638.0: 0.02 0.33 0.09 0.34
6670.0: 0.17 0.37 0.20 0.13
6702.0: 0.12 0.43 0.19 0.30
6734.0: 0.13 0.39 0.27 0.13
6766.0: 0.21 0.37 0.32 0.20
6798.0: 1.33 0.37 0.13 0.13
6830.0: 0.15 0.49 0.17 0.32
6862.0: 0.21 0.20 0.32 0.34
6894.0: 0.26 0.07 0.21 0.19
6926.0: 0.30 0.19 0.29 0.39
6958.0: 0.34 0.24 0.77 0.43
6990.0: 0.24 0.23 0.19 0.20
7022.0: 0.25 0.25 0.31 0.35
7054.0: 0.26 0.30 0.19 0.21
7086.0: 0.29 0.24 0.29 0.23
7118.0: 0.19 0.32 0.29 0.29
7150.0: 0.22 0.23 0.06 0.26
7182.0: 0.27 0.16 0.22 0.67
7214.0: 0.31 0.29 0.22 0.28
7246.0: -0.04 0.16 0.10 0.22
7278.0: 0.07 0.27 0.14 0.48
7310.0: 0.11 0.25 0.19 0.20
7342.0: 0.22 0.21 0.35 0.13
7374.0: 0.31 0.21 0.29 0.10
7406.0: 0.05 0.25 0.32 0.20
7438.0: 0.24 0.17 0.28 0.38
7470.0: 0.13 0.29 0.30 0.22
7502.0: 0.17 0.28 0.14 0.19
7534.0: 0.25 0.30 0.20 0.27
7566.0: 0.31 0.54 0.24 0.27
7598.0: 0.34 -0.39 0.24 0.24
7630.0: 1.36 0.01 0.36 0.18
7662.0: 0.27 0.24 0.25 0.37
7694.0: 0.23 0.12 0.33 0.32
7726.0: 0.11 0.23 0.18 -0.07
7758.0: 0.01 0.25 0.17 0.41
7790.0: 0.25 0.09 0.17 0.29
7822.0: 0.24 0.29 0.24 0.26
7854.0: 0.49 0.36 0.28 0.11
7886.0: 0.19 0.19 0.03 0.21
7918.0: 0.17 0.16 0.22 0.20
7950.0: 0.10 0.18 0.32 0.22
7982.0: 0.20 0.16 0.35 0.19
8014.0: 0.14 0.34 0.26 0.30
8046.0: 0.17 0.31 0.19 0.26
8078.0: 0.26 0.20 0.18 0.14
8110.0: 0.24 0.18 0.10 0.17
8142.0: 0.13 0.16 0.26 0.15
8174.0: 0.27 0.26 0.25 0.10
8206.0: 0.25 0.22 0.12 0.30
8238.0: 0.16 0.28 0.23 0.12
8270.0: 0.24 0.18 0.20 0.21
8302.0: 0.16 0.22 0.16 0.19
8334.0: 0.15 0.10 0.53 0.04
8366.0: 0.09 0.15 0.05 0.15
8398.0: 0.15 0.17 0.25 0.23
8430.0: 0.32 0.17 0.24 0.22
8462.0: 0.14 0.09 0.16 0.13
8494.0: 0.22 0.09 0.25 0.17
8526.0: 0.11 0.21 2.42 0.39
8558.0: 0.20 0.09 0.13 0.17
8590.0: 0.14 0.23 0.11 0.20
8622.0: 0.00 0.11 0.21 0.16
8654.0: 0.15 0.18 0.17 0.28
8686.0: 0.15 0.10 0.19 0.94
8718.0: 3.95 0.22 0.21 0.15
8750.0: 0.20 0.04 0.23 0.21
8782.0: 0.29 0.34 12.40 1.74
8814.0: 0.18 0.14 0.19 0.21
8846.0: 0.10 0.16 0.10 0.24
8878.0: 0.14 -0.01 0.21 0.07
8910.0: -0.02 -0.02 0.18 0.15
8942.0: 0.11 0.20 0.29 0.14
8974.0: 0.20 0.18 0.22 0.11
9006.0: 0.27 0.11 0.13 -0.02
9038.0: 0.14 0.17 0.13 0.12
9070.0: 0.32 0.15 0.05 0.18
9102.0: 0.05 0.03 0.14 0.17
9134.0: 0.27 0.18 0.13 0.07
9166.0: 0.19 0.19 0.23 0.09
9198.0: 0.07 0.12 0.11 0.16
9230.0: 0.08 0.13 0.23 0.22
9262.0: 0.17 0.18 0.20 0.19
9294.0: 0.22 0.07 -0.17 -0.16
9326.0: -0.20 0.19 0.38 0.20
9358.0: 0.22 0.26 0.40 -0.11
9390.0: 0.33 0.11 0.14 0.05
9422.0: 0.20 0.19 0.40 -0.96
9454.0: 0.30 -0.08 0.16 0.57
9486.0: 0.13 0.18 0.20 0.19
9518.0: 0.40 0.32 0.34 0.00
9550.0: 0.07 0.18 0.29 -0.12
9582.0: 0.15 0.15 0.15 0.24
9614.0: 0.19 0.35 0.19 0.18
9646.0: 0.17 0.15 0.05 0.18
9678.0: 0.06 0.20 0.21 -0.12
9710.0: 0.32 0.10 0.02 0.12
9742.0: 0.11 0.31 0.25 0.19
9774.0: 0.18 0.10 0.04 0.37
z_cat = 0.76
